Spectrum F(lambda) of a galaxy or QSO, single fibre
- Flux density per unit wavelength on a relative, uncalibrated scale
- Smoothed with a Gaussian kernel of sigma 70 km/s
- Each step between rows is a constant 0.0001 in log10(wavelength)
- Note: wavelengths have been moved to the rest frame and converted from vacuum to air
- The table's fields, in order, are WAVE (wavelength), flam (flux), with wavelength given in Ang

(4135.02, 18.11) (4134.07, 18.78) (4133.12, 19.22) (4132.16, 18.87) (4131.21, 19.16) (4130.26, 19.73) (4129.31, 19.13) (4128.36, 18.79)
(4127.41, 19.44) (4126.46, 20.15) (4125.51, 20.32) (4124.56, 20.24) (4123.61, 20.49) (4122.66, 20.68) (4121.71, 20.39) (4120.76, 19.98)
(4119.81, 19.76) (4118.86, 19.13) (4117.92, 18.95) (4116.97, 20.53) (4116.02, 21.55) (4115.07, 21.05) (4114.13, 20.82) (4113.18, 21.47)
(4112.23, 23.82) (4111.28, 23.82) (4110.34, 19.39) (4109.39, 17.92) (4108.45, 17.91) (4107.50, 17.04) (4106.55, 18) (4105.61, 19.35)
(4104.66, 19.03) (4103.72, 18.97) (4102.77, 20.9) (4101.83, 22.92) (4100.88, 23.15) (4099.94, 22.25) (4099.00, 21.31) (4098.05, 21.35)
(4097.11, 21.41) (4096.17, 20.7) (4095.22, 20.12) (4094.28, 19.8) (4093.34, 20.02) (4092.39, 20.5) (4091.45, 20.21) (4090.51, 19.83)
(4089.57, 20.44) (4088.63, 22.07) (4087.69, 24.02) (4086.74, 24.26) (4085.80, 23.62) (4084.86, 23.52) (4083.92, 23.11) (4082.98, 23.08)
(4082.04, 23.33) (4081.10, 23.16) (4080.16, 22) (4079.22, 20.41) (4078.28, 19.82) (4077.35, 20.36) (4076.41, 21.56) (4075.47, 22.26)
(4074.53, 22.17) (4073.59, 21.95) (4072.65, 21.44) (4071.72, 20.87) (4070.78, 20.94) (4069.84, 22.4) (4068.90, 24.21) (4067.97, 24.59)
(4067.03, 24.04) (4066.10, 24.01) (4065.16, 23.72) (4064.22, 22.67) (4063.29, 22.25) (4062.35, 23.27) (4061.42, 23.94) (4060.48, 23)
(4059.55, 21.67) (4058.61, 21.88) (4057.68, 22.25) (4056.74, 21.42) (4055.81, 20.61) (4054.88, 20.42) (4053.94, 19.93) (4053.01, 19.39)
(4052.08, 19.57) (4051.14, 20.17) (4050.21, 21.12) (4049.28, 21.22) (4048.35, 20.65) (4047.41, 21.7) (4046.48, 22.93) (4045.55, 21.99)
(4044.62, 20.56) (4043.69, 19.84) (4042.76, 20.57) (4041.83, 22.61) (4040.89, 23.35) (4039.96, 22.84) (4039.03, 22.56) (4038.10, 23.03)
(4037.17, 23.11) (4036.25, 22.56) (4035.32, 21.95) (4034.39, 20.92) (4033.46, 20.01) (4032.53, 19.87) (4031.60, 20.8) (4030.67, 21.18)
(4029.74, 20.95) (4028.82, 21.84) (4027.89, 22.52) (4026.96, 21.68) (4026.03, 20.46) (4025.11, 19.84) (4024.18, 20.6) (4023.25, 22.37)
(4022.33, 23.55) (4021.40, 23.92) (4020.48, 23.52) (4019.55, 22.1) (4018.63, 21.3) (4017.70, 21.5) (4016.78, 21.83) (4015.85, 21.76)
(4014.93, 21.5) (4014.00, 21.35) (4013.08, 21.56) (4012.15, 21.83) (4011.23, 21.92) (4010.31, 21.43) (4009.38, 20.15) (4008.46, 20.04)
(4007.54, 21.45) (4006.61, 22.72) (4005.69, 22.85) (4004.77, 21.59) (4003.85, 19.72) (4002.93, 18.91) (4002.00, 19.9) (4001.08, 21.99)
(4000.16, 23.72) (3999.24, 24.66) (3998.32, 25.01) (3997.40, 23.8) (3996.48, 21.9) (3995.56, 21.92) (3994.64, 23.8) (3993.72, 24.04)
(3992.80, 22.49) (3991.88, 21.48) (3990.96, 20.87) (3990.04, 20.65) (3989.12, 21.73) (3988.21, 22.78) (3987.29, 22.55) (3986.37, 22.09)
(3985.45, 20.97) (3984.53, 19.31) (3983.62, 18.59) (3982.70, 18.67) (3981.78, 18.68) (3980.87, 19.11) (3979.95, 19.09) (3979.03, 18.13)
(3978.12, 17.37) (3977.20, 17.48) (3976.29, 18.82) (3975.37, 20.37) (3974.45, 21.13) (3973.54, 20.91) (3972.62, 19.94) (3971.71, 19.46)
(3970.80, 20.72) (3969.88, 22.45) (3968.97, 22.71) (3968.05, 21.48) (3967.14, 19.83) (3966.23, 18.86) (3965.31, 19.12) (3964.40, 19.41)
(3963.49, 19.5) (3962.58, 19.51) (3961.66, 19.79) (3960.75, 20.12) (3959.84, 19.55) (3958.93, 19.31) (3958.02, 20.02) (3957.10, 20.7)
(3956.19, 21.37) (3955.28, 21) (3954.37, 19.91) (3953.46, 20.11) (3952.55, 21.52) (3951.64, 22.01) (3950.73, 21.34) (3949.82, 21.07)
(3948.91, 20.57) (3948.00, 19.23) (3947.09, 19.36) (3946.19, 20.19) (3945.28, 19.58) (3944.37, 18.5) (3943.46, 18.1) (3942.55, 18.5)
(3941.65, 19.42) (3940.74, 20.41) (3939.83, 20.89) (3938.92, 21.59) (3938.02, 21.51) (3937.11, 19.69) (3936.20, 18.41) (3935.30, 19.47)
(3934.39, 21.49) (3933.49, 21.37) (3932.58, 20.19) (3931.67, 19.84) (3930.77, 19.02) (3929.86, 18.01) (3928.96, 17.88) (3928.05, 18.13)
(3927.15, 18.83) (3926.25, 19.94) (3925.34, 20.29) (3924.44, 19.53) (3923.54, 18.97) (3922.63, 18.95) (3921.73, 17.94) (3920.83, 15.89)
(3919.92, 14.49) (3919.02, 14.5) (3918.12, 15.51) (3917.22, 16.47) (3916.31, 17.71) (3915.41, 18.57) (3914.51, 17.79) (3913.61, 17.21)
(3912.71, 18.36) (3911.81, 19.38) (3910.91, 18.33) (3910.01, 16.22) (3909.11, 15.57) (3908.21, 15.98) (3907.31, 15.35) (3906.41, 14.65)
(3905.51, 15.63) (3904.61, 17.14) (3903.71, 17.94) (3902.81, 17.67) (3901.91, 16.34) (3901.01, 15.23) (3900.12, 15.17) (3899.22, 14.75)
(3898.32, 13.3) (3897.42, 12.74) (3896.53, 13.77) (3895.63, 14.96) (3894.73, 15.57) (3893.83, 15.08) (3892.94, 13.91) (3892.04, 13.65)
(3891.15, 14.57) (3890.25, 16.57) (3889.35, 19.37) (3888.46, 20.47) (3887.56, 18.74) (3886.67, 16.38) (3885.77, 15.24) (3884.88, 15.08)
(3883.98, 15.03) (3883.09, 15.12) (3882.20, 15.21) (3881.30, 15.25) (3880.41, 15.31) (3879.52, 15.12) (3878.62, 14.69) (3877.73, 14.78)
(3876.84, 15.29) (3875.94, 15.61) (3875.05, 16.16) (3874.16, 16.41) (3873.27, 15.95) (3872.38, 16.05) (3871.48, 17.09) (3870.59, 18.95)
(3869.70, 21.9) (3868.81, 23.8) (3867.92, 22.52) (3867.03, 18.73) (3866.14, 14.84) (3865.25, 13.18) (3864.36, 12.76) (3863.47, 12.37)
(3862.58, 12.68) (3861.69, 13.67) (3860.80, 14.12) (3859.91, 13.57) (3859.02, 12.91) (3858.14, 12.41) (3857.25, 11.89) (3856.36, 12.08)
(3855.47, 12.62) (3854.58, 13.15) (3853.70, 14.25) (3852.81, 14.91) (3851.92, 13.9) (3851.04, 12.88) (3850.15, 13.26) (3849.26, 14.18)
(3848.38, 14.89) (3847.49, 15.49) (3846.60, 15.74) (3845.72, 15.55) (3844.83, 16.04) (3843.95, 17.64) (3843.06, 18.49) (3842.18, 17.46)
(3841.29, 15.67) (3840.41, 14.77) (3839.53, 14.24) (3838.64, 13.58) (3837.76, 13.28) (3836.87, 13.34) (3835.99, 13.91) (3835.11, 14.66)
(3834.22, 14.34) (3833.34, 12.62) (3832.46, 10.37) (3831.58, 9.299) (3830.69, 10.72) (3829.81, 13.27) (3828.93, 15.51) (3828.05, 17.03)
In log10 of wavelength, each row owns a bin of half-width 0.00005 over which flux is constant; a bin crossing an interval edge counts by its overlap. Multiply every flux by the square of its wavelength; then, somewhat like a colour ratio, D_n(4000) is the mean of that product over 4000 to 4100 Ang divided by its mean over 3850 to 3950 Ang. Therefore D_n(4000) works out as 1.39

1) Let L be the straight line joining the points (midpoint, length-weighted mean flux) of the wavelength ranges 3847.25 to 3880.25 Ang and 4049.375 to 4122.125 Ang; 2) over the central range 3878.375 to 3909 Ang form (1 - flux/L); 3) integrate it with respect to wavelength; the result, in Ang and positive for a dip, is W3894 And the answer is 0.6 Ang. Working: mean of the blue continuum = 15.1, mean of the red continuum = 21.4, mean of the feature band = 15.6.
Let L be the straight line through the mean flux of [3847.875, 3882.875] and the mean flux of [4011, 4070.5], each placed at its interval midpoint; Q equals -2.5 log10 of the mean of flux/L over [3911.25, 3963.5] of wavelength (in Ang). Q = -0.08 mag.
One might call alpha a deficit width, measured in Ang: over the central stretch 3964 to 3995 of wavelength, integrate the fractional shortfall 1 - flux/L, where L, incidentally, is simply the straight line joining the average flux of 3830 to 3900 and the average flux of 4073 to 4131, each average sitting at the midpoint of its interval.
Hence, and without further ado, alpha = -4.5 Ang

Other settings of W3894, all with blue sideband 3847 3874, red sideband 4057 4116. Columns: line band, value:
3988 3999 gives -2.1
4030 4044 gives -1.0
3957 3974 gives -1.9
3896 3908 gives 0.7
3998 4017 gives -2.3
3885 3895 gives -0.2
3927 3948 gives -2.8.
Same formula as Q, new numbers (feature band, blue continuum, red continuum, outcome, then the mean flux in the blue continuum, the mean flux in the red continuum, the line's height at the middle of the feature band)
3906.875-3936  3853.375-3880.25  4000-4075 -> -0.04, 15.3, 21.7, 17.4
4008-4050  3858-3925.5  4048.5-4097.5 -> -0.06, 16.2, 21.8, 20.4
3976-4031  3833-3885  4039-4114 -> -0.10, 15.1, 21.5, 19.4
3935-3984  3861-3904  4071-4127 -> -0.13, 15.9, 21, 17.7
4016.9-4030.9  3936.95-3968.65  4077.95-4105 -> -0.05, 20.1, 21.6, 20.9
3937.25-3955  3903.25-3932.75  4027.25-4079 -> -0.10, 17.6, 21.8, 18.4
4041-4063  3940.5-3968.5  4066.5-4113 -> -0.02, 20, 21.4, 21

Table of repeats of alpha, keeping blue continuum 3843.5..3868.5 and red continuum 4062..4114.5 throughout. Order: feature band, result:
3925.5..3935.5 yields -1.67 Ang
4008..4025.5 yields -2.11 Ang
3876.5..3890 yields -0.73 Ang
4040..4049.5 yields -0.65 Ang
